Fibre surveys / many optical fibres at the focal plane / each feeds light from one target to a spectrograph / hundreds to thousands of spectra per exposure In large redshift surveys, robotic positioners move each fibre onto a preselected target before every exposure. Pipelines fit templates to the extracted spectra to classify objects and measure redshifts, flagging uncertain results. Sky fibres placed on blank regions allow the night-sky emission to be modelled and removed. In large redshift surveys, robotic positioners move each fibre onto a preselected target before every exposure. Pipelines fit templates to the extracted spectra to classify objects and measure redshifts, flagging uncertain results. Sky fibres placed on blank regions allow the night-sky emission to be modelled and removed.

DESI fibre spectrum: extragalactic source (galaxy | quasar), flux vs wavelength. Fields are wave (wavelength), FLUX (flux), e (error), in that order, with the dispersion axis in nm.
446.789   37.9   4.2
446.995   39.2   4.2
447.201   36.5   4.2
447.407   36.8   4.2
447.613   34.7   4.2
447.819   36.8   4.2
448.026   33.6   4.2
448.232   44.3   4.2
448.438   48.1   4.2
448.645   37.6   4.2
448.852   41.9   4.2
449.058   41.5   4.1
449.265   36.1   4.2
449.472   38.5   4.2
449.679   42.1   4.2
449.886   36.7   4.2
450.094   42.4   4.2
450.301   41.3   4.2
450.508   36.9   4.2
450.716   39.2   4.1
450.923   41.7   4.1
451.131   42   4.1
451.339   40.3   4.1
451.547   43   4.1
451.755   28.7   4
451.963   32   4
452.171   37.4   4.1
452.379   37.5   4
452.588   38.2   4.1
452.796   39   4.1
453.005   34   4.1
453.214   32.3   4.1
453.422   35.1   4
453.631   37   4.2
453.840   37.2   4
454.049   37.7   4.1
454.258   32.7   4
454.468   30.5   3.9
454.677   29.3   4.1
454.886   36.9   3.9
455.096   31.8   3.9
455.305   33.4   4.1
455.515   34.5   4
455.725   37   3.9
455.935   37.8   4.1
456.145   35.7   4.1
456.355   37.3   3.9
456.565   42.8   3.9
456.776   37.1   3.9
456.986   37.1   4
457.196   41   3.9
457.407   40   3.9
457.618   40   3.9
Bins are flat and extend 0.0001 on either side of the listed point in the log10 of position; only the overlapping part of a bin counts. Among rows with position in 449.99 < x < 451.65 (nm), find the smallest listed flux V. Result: 36.9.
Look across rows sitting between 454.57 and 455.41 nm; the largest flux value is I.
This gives 36.9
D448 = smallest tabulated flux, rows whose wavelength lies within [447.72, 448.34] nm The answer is 33.6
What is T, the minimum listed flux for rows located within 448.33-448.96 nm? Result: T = 37.6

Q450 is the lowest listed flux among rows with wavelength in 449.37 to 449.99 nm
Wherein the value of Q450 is 36.7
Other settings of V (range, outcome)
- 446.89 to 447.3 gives 36.5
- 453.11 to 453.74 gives 32.3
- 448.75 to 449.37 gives 36.1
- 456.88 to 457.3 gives 37.1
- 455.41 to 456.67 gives 34.5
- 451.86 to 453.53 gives 32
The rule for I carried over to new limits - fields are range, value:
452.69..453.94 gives 39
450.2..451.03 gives 41.7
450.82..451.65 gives 43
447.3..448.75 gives 48.1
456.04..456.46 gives 37.3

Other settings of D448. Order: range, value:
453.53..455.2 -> 29.3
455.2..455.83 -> 33.4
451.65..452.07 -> 28.7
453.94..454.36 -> 32.7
